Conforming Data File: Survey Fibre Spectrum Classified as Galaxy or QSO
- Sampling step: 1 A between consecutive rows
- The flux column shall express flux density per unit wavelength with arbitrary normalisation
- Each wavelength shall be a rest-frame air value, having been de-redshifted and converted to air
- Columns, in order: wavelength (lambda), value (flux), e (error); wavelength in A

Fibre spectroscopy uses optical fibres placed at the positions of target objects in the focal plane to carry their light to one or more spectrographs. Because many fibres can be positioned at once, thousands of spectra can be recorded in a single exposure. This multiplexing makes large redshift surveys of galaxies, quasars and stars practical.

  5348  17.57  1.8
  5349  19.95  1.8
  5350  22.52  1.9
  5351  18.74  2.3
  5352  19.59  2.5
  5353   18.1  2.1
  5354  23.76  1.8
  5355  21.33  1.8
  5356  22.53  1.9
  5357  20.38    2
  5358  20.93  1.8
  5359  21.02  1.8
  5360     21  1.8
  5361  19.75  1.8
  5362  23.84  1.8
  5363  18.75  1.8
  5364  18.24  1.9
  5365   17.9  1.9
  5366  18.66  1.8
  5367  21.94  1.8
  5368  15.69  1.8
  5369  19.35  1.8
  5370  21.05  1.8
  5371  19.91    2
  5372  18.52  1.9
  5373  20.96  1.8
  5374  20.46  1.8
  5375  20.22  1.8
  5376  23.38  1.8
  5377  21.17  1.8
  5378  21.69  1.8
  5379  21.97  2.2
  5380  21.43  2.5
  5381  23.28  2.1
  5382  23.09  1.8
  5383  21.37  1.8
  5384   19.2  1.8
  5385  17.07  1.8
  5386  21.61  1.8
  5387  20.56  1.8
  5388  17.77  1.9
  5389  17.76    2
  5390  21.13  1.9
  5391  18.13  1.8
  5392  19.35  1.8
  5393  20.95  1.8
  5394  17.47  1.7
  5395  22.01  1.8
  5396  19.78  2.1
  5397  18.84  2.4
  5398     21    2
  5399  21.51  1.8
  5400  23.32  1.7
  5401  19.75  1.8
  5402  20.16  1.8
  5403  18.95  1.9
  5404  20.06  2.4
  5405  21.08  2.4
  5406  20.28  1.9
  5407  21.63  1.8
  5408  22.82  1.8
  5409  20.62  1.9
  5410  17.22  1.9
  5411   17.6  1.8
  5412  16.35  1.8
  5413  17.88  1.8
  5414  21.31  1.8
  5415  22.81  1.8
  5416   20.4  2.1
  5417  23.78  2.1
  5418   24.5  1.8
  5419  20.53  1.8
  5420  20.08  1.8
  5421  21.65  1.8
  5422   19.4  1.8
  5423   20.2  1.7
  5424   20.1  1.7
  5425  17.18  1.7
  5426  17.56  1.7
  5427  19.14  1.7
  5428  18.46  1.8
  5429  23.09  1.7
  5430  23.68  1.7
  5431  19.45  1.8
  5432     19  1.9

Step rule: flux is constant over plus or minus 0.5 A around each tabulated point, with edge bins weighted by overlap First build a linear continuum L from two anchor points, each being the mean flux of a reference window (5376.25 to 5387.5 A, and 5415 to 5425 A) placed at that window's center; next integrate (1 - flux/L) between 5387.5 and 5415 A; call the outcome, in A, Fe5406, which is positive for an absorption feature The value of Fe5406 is 1.6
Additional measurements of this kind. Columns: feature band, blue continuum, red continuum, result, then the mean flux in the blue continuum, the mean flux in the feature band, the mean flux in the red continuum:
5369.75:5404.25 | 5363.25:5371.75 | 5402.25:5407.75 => -1.1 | 19.1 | 20.4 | 20.5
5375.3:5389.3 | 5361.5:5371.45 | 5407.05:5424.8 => -0.7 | 19.5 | 20.8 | 20.4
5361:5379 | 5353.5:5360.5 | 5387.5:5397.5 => 0.5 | 21.6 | 20.1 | 19.3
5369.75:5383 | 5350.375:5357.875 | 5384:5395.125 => -1.0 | 20.7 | 21.3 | 19.3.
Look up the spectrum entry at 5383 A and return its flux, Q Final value 21.37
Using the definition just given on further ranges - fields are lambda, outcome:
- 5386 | 21.61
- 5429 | 23.09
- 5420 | 20.08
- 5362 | 23.84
